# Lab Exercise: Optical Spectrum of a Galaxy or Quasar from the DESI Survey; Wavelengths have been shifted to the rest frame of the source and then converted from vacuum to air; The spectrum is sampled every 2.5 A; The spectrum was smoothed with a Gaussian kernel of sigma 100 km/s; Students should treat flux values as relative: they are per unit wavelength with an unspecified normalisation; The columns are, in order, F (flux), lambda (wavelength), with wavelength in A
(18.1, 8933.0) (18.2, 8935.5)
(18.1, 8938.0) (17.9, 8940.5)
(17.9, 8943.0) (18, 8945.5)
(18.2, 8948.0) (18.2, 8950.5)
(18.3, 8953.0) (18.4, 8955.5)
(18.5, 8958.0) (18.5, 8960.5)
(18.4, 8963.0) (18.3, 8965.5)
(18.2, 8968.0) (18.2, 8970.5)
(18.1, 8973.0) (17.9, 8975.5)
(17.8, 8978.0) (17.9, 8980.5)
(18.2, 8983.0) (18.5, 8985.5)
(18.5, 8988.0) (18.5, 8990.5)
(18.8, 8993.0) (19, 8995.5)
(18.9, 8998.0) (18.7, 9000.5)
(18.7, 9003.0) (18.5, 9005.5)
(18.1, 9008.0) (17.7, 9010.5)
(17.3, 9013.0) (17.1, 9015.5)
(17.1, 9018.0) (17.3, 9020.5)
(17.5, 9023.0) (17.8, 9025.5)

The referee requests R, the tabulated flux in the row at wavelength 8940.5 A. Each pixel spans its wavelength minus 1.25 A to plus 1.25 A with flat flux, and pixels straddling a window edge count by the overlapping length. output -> 17.9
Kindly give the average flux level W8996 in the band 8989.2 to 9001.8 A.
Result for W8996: 18.8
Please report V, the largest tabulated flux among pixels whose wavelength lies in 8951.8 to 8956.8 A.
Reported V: 18.4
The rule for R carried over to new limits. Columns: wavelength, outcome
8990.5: 18.5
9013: 17.3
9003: 18.7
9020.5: 17.3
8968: 18.2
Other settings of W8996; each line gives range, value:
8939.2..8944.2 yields 17.9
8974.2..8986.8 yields 18.1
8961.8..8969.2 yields 18.3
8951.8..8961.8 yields 18.4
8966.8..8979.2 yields 18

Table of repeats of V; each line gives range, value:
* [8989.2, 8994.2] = 18.8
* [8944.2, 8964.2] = 18.5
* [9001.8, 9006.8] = 18.7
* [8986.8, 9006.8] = 19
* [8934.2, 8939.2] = 18.2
